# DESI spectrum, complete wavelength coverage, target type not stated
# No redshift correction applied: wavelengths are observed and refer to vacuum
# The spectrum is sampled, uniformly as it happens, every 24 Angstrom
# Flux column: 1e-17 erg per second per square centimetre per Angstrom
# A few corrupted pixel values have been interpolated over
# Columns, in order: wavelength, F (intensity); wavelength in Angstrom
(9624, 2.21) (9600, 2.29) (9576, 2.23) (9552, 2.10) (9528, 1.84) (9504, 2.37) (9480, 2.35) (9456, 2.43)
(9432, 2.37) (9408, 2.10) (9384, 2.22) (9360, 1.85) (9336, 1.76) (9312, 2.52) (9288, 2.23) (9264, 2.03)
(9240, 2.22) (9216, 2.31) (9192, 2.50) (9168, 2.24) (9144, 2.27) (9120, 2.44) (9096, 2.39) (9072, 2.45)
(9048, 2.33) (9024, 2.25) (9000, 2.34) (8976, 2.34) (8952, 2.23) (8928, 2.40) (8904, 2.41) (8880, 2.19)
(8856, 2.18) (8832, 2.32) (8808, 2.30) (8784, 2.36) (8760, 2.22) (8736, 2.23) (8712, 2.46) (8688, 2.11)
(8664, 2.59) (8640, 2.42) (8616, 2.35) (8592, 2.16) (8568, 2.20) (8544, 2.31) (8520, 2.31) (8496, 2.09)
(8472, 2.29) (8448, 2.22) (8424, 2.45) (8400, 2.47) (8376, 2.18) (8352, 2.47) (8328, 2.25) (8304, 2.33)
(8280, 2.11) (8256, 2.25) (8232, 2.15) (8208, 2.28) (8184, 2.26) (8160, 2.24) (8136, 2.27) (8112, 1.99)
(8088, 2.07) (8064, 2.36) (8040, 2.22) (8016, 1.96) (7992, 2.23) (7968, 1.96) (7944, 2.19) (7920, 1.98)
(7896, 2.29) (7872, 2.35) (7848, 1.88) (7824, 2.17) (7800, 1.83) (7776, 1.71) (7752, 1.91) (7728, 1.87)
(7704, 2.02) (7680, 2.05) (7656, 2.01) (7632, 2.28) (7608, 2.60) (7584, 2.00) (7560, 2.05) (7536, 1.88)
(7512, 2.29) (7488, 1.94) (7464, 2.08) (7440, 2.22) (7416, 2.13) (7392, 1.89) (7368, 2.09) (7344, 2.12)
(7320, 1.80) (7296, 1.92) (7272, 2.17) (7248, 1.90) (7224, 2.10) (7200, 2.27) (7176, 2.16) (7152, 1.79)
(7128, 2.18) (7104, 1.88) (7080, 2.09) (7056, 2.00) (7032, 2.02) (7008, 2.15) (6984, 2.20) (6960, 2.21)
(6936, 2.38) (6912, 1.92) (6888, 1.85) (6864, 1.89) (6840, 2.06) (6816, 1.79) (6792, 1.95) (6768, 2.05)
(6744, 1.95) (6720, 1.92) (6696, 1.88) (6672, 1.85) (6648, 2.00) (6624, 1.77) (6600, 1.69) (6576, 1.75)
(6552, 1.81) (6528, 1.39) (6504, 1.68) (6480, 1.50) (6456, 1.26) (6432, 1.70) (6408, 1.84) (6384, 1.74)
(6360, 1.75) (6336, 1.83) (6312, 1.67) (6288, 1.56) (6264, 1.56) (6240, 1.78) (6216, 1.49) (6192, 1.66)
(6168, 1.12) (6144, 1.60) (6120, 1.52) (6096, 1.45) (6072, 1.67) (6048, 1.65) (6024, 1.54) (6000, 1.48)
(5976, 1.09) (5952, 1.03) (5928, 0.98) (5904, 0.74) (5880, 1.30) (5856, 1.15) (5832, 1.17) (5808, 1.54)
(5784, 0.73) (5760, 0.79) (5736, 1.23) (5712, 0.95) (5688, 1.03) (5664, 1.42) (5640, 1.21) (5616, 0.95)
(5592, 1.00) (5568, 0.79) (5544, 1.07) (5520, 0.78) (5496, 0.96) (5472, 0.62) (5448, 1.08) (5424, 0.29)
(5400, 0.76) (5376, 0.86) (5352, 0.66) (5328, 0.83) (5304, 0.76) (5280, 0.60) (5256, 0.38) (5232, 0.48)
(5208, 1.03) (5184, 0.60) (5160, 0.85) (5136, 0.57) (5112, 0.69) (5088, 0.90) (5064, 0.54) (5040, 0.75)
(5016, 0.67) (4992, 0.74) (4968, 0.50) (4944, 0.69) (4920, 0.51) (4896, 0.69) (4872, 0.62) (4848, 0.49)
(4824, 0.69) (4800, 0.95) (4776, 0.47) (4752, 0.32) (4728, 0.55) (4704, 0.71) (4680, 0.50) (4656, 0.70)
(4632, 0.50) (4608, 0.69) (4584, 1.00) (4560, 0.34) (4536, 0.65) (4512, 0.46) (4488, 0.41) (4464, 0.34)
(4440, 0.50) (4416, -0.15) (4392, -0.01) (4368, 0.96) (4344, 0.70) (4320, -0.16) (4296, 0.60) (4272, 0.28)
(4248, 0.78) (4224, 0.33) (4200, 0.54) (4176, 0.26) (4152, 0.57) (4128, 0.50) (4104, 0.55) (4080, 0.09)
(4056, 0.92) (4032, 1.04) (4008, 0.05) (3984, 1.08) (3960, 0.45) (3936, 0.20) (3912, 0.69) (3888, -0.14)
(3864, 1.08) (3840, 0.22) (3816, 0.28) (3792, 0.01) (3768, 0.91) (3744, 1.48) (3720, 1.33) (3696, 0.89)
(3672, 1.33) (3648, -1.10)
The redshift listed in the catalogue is 0.50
